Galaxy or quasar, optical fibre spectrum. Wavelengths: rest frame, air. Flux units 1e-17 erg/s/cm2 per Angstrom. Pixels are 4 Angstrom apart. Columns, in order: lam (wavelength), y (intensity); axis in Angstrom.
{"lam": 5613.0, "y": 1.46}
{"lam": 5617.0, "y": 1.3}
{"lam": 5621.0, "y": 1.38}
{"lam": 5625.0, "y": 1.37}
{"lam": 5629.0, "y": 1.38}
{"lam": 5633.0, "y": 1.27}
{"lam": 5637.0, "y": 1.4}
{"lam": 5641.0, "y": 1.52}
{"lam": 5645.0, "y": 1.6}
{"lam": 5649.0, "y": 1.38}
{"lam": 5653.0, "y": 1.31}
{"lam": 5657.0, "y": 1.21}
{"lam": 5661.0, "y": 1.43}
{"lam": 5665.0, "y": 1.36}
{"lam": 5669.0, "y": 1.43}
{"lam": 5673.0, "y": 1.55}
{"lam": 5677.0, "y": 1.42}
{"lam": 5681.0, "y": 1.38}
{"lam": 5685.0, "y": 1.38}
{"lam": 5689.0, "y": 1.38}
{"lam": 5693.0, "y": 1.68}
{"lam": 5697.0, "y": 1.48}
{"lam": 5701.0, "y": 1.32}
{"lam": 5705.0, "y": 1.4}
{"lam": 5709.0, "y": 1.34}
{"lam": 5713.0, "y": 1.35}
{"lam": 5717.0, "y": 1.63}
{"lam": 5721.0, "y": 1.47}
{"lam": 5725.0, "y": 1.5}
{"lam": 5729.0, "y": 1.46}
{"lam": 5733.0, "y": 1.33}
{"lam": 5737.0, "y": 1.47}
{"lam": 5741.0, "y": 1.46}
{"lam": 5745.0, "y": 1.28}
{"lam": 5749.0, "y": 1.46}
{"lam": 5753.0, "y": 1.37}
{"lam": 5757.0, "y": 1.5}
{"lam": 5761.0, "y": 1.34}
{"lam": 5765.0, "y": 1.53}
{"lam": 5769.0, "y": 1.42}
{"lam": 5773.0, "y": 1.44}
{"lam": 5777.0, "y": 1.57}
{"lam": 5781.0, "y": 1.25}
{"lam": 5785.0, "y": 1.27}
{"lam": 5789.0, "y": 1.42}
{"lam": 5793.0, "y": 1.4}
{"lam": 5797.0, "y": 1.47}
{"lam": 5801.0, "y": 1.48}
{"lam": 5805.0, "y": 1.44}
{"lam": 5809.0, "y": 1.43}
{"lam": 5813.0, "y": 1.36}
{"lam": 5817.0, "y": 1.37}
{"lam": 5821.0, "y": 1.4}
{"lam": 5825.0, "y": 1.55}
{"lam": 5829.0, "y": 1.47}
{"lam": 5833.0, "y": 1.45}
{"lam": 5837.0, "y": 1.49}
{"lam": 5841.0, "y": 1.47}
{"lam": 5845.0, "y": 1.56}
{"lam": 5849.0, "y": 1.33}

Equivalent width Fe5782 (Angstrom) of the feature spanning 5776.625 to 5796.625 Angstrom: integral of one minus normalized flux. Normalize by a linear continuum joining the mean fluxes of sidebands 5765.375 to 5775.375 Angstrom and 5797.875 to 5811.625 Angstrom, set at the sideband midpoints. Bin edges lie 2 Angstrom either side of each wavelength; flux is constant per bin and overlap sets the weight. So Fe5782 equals 1.0 Angstrom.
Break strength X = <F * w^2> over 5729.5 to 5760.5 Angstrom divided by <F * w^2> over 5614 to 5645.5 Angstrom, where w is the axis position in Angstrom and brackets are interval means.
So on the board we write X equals 1.05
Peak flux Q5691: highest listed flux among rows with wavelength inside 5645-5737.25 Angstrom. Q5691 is 1.68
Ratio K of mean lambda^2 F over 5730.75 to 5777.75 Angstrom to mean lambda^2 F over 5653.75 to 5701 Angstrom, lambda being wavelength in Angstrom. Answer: 1.03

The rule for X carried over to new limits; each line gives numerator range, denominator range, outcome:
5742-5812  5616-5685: 1.06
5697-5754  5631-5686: 1.04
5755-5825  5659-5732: 1.02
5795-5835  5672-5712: 1.05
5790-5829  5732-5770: 1.03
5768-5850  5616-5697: 1.07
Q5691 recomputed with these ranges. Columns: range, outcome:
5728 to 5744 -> 1.47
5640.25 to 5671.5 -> 1.6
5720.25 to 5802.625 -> 1.57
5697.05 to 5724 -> 1.63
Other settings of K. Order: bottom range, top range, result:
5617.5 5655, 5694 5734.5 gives 1.06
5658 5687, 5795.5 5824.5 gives 1.06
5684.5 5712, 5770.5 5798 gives 1.01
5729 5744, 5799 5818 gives 1.03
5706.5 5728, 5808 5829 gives 1.01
